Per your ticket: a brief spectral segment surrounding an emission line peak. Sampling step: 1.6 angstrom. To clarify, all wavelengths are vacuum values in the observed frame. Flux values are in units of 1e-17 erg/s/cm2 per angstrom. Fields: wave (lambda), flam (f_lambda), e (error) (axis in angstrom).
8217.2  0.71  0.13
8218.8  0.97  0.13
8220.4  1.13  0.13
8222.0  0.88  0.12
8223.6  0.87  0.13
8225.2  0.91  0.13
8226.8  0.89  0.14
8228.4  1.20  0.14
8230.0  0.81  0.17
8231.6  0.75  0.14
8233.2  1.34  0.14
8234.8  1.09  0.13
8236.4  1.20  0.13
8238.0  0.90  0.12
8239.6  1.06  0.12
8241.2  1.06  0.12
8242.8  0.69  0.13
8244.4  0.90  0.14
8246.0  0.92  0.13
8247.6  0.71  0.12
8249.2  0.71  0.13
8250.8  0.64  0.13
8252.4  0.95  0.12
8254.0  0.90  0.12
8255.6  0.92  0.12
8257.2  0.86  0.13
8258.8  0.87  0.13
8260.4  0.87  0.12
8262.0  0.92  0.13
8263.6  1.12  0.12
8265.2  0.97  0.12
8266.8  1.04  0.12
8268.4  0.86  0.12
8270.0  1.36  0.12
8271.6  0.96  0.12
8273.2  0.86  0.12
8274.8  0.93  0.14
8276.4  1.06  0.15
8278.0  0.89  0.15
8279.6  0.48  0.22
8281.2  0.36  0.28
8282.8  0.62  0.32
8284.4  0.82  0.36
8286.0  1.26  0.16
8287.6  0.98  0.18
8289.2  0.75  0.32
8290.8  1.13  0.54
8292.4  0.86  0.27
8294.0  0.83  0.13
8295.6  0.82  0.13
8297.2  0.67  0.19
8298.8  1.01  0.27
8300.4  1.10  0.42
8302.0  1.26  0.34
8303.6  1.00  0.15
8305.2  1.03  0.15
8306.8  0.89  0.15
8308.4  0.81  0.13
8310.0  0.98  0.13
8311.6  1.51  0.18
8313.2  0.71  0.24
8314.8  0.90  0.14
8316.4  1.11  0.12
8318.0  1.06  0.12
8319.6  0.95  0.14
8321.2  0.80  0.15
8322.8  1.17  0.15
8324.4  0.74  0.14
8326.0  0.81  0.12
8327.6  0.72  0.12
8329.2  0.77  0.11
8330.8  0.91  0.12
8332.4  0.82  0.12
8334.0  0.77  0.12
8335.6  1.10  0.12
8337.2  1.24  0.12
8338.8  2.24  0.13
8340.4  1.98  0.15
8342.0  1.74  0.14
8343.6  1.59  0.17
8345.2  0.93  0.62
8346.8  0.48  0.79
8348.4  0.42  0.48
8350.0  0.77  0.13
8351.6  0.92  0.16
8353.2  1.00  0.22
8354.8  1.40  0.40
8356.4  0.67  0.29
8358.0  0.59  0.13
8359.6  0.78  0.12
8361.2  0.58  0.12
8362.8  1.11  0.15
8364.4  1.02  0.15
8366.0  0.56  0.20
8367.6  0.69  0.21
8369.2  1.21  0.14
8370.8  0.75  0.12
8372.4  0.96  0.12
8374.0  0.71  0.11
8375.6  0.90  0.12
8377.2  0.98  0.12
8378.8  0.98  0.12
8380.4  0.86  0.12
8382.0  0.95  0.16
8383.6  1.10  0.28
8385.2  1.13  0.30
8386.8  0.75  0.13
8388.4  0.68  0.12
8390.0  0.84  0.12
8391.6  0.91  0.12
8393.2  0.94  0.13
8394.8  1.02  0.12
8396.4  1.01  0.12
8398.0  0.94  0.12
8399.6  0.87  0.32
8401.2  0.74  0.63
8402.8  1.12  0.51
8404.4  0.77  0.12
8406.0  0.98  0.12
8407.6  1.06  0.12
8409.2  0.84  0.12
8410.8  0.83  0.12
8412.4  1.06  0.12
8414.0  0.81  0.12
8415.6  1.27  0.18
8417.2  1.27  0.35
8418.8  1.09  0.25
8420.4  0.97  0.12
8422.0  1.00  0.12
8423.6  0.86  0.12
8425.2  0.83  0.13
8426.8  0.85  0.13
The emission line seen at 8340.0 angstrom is Hbeta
